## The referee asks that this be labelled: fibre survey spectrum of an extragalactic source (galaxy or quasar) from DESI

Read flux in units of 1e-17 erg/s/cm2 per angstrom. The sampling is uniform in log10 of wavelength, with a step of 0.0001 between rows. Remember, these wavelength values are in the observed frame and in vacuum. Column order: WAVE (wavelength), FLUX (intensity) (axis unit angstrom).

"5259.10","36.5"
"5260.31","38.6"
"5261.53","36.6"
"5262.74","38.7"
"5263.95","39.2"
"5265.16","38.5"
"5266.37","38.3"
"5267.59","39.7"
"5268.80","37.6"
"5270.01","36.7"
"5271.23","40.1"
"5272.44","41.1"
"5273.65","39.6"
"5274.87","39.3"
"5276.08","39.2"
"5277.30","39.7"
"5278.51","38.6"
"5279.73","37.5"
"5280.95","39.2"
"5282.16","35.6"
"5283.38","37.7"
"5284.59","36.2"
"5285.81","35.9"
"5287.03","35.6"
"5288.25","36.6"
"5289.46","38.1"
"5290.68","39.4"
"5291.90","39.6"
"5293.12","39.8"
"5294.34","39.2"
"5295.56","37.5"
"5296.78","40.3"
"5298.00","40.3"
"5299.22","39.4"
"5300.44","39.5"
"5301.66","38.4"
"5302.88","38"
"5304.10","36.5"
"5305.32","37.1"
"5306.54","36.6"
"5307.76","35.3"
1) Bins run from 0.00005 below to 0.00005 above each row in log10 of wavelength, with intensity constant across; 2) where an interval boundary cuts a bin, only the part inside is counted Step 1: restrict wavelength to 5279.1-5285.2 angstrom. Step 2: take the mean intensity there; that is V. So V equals 37.2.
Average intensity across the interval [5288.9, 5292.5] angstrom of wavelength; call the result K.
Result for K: 39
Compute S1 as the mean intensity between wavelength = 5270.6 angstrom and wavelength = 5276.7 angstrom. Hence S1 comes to 39.8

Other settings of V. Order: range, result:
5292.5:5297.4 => 39.2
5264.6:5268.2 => 38.8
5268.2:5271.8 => 38.1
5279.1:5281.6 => 38.3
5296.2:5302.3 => 39.6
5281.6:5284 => 36.7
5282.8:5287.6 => 36.4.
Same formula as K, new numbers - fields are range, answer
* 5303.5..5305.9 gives 36.8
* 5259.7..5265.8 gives 38.3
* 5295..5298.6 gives 39.4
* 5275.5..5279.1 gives 39.2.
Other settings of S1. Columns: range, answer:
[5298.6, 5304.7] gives 38.4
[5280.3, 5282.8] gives 37.4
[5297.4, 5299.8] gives 39.9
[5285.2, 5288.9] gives 36.1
